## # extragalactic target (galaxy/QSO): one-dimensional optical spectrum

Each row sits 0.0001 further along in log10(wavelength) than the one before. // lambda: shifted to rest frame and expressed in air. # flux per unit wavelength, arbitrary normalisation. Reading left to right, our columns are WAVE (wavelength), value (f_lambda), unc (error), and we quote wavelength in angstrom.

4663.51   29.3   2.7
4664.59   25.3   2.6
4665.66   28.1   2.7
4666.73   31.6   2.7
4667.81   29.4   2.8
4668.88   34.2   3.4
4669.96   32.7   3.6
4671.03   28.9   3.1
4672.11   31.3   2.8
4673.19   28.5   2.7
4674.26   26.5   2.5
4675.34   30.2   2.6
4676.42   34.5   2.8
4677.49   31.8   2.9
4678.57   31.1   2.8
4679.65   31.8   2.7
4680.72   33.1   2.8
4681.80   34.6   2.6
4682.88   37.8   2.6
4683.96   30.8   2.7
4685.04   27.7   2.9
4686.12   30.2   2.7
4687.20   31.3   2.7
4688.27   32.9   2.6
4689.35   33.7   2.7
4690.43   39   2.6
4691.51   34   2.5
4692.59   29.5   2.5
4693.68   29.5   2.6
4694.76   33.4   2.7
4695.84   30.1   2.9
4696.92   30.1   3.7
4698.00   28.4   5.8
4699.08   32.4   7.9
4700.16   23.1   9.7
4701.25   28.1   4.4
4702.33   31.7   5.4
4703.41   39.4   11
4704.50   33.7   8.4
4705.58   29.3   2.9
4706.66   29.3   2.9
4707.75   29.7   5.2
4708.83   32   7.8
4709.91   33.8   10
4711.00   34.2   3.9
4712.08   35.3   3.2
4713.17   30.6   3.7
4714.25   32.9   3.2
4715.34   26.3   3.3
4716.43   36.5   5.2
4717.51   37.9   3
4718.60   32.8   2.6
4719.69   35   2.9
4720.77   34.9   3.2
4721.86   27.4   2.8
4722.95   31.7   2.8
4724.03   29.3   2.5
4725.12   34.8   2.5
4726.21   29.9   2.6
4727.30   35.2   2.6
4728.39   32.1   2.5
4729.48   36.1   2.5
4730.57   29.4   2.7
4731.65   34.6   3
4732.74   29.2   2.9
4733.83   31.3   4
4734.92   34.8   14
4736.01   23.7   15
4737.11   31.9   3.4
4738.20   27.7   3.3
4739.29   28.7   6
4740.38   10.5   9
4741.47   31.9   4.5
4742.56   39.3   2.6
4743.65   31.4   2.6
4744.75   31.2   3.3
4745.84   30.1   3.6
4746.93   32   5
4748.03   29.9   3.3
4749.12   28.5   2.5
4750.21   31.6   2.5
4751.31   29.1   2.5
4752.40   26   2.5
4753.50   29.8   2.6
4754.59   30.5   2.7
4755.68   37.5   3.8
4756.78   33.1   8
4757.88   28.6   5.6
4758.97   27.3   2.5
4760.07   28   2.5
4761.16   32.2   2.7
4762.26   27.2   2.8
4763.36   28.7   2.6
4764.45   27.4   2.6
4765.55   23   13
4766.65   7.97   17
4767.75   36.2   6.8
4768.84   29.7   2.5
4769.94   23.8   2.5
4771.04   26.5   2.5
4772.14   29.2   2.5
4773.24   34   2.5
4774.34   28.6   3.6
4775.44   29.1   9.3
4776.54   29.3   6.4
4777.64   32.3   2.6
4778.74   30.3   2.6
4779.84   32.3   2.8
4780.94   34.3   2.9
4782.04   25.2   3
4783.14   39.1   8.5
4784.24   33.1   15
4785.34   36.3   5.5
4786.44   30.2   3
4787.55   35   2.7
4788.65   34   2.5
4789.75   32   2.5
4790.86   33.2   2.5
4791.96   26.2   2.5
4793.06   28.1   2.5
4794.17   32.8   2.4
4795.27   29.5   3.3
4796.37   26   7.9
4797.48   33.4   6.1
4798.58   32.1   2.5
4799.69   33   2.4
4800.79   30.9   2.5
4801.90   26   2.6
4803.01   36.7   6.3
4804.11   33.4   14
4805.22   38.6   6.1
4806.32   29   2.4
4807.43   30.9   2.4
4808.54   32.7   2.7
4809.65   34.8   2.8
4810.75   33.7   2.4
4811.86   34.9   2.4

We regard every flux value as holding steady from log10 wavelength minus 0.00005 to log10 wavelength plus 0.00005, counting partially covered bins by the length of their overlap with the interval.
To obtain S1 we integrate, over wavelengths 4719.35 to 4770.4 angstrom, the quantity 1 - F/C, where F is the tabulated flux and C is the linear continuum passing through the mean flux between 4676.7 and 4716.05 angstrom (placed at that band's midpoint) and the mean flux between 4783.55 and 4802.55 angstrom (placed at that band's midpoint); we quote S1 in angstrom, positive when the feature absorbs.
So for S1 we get 2.9 angstrom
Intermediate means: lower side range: 31.8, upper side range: 31.4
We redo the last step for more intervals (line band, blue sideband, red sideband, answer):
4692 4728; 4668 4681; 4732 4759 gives -1.48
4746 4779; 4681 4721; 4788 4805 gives 2.84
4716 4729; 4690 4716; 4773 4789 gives -0.60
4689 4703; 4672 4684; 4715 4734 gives 0.48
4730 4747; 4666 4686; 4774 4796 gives 0.91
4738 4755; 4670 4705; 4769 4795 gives 1.06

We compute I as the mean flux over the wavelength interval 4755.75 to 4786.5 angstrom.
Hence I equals 29.5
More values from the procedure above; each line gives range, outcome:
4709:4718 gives 33.4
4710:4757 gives 31.3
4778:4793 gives 32.3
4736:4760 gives 29.7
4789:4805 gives 31.1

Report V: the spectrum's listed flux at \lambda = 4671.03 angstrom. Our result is 28.9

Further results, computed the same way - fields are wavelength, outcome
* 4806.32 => 29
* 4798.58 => 32.1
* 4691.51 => 34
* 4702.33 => 31.7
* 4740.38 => 10.5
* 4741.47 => 31.9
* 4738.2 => 27.7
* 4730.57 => 29.4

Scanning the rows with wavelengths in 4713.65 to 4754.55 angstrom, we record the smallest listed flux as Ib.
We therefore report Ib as 10.5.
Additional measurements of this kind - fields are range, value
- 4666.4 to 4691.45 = 26.5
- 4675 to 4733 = 23.1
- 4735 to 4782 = 7.97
